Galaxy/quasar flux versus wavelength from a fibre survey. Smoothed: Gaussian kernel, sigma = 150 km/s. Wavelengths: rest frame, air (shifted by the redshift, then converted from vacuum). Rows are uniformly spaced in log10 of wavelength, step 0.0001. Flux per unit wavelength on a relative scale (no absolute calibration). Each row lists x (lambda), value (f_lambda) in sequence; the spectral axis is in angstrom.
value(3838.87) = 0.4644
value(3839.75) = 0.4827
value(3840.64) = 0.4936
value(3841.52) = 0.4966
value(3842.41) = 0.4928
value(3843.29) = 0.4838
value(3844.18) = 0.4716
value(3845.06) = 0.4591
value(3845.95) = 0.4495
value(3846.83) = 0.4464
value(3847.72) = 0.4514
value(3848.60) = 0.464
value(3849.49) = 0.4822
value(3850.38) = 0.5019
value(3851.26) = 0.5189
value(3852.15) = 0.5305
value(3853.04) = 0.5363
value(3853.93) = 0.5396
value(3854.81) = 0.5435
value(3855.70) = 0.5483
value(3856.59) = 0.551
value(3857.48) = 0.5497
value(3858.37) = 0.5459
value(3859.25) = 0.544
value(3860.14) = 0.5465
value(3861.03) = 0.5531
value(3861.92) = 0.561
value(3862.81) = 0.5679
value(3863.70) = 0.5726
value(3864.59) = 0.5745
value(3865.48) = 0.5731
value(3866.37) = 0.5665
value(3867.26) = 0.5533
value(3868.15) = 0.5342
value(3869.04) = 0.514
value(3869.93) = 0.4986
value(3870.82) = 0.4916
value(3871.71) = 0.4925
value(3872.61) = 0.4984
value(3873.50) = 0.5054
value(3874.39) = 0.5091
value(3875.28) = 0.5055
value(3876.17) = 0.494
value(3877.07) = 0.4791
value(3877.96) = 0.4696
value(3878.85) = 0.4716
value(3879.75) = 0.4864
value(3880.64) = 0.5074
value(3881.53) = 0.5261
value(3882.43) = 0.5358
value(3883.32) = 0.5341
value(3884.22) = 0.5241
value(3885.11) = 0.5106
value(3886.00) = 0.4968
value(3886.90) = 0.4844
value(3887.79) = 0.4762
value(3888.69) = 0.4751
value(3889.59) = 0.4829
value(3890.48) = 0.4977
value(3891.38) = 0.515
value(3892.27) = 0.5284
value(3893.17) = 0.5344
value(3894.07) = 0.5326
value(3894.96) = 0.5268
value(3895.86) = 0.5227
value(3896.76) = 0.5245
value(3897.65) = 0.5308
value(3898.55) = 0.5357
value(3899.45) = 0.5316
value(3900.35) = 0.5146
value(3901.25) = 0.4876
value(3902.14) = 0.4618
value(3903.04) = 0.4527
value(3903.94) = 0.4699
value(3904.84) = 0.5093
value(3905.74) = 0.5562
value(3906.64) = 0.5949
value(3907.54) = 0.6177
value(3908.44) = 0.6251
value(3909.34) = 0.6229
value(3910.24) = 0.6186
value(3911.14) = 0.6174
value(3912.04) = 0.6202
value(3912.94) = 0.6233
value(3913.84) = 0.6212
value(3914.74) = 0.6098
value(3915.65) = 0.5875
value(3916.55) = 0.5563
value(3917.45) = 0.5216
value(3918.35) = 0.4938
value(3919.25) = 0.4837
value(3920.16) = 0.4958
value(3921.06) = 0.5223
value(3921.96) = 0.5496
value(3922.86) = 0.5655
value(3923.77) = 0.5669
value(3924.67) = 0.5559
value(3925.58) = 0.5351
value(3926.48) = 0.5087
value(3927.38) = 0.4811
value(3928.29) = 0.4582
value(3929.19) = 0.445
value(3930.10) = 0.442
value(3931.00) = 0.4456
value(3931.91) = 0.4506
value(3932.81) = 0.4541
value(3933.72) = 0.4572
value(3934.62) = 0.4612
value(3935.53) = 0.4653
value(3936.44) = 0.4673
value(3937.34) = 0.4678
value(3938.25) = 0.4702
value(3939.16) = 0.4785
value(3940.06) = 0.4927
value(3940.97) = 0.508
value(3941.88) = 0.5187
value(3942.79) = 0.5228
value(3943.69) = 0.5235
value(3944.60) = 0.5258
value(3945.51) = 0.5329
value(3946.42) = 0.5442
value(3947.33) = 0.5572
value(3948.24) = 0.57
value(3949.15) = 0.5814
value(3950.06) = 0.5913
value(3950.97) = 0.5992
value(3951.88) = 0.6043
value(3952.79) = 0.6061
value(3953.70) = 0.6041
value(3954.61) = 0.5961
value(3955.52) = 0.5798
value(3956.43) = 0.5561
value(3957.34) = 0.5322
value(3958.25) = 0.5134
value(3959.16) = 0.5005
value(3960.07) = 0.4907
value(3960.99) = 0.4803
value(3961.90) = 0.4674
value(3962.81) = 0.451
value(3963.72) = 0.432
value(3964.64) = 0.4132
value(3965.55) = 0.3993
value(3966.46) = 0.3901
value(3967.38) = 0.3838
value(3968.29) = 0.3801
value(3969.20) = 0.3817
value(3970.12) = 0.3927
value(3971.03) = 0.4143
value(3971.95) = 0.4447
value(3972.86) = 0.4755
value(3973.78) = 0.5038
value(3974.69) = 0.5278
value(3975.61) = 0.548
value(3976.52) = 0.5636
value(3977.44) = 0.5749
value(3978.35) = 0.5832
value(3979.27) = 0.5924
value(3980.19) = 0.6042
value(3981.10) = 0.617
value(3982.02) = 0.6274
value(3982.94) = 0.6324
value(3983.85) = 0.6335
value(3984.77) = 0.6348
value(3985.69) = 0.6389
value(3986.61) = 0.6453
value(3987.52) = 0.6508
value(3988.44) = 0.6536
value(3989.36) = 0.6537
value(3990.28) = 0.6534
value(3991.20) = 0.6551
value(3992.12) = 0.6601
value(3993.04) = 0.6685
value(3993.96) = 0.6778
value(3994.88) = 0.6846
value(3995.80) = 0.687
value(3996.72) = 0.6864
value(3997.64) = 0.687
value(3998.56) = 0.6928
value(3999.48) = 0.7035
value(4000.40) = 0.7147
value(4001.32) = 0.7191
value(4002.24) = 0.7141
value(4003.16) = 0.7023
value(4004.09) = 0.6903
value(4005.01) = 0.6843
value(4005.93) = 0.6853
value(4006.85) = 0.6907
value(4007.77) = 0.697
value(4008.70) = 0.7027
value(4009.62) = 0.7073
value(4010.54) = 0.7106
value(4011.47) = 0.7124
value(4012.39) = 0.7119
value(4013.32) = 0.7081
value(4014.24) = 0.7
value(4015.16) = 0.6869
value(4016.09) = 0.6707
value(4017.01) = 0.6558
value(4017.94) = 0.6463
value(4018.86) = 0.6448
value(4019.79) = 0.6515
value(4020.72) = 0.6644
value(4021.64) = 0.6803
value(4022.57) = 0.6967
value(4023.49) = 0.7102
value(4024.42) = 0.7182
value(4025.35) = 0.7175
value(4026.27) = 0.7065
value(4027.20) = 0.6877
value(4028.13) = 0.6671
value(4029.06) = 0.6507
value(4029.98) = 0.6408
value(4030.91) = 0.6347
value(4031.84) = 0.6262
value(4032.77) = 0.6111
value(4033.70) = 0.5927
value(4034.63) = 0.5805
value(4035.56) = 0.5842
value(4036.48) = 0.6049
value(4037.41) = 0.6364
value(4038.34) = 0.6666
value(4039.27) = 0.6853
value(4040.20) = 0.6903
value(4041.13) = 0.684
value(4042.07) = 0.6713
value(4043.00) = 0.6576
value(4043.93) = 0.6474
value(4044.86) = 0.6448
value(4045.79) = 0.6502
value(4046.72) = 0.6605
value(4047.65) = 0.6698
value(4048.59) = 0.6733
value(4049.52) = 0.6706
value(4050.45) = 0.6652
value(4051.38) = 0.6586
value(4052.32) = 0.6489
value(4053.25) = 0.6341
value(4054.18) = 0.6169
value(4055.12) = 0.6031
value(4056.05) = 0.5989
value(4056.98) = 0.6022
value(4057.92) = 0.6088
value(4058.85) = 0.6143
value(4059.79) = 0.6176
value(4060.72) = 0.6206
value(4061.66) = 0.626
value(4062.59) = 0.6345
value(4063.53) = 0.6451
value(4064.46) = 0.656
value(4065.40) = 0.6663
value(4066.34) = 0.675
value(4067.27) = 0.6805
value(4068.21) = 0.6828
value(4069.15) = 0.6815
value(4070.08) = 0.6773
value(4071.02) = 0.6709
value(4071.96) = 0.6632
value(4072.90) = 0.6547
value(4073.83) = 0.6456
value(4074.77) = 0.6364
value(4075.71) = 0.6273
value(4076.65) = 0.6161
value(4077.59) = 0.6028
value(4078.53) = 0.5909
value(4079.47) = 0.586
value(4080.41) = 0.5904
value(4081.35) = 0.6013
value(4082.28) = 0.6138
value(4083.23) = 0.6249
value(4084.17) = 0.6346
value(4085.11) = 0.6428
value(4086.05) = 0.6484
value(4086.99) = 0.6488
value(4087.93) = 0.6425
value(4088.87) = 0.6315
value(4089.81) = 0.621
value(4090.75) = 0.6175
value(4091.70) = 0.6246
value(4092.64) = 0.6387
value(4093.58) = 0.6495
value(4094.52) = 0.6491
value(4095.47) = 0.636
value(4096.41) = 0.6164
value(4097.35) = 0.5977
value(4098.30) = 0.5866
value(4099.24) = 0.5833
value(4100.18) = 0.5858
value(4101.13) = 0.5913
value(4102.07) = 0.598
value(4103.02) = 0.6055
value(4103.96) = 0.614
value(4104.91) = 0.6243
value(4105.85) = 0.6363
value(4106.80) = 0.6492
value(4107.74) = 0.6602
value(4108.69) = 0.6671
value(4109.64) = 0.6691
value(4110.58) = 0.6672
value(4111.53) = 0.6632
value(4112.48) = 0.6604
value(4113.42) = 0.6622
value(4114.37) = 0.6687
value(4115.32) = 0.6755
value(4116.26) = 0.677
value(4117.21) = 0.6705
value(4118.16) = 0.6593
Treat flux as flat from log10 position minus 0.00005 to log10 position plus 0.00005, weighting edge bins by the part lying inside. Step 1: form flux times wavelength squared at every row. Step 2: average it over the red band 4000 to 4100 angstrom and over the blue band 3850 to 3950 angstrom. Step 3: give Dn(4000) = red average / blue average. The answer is 1.3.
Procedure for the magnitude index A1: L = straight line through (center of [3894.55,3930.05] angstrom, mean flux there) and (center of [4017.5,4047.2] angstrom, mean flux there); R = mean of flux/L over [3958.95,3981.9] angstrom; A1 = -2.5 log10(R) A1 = 0.23 mag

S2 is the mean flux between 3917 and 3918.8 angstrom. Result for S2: 0.509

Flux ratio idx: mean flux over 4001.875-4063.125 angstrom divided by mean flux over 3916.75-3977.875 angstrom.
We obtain 1.3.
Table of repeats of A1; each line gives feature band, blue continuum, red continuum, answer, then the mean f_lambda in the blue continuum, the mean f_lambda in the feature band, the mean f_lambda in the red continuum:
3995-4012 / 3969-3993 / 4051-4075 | -0.17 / 0.579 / 0.699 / 0.643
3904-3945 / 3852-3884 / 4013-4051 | 0.09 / 0.528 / 0.526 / 0.661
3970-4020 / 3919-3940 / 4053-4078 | -0.15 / 0.488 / 0.643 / 0.639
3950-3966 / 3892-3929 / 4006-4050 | 0.14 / 0.543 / 0.522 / 0.668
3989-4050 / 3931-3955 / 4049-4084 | -0.14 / 0.523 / 0.673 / 0.635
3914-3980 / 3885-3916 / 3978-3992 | 0.16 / 0.541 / 0.507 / 0.633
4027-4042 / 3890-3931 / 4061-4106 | -0.06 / 0.536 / 0.64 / 0.631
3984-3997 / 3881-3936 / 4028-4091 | -0.13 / 0.524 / 0.659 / 0.639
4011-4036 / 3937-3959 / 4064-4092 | -0.11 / 0.545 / 0.665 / 0.638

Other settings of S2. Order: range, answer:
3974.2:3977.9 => 0.554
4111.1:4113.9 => 0.662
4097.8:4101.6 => 0.586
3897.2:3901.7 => 0.521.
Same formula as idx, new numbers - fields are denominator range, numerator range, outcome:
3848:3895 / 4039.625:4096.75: 1.23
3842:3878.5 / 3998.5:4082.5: 1.27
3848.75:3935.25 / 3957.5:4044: 1.18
